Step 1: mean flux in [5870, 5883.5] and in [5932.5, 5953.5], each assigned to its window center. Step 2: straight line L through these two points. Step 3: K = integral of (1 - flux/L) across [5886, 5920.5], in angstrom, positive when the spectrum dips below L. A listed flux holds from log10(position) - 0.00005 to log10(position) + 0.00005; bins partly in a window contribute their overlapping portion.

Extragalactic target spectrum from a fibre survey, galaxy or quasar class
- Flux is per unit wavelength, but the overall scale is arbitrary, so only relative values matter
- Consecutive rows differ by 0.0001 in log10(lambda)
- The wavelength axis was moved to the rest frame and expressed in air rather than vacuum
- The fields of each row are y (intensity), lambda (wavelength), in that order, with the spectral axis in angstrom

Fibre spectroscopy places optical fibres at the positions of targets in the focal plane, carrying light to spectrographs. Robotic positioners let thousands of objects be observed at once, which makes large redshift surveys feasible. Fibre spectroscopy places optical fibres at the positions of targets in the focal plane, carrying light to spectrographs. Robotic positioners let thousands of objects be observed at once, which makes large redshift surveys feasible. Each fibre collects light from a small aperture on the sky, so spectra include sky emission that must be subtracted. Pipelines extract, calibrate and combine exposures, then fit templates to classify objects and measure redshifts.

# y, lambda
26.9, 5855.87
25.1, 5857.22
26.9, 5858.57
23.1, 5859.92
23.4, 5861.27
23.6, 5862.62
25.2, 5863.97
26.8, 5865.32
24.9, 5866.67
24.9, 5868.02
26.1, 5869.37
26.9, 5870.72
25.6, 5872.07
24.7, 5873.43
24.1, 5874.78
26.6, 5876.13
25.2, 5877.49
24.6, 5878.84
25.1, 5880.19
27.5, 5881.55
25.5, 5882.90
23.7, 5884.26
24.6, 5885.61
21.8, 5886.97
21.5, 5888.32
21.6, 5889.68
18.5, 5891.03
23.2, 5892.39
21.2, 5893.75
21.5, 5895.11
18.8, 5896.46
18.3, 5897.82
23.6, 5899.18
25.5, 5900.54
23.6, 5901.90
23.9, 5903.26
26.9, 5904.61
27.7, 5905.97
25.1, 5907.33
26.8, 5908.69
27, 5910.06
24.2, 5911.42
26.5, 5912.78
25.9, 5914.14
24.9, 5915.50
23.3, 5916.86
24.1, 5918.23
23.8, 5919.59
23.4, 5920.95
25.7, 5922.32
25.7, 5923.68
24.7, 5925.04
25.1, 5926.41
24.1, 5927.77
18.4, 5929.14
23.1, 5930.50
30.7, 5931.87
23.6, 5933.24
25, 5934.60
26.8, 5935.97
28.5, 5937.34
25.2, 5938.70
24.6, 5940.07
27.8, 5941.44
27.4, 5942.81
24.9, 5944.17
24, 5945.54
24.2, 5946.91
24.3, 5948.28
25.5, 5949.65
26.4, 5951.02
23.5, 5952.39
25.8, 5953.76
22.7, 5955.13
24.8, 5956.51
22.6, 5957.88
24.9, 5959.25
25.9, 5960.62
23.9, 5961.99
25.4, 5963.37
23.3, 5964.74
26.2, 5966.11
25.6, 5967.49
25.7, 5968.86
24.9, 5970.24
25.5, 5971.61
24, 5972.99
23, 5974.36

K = 2.6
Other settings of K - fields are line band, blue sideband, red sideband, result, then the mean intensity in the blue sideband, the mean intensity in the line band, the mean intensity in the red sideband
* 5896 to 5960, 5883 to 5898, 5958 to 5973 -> -4.14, 21.6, 24.8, 25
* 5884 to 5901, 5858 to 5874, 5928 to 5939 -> 2.30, 25.2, 21.7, 25.1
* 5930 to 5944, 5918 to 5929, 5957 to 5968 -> -1.04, 24.3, 26.3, 24.7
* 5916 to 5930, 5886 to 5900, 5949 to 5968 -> -0.66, 21.1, 23.8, 24.7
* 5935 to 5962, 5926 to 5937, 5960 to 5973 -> -0.36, 24.7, 25.2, 25.1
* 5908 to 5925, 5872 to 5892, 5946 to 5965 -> -0.60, 24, 25.1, 24.5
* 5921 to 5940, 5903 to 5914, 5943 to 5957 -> 0.23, 26.1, 25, 24.7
